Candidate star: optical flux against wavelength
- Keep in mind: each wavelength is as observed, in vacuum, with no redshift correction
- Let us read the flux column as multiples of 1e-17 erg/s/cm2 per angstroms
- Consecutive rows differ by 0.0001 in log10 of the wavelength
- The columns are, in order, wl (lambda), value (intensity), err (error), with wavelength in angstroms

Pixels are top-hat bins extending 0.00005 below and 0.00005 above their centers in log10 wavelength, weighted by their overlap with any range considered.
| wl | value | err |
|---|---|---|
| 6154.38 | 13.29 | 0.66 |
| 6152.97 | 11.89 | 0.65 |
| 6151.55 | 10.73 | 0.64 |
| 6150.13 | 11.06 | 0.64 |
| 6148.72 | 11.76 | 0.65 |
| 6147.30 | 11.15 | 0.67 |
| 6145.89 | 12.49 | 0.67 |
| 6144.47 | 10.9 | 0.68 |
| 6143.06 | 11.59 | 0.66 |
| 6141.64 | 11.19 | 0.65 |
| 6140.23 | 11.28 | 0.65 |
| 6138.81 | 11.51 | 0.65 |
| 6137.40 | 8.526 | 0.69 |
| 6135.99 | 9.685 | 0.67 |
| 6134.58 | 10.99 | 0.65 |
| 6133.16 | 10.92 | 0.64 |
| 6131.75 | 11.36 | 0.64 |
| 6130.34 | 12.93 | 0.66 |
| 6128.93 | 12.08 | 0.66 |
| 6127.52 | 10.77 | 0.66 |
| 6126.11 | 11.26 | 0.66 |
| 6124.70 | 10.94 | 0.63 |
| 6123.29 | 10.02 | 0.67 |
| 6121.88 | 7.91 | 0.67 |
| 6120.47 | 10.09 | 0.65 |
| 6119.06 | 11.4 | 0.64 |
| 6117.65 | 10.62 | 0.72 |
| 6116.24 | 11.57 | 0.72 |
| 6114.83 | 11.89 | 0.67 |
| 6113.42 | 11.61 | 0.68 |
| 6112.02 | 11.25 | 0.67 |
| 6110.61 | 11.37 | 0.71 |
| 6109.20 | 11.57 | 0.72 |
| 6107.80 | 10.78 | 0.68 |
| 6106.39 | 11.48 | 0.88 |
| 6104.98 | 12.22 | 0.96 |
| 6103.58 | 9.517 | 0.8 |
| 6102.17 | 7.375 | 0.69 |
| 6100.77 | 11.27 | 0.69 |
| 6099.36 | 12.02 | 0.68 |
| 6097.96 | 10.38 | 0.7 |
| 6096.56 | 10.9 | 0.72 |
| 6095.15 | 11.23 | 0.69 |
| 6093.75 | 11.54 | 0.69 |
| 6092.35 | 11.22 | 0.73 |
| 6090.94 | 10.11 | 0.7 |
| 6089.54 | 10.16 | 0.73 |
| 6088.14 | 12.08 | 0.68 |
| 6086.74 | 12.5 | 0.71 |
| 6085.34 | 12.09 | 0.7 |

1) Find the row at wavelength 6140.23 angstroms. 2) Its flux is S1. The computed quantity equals 11.28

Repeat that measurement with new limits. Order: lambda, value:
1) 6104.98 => 12.22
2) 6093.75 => 11.54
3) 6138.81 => 11.51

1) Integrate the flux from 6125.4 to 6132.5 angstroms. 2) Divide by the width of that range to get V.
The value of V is 11.7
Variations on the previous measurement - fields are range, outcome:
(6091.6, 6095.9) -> 11.3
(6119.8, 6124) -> 9.33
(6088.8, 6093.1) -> 10.5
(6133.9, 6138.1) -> 9.74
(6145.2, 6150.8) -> 11.6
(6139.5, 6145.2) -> 11.2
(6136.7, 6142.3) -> 10.6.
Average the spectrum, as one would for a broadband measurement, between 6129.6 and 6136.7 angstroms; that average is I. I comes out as 11.2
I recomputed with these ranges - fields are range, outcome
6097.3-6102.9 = 10.3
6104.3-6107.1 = 11.8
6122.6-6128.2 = 10.8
